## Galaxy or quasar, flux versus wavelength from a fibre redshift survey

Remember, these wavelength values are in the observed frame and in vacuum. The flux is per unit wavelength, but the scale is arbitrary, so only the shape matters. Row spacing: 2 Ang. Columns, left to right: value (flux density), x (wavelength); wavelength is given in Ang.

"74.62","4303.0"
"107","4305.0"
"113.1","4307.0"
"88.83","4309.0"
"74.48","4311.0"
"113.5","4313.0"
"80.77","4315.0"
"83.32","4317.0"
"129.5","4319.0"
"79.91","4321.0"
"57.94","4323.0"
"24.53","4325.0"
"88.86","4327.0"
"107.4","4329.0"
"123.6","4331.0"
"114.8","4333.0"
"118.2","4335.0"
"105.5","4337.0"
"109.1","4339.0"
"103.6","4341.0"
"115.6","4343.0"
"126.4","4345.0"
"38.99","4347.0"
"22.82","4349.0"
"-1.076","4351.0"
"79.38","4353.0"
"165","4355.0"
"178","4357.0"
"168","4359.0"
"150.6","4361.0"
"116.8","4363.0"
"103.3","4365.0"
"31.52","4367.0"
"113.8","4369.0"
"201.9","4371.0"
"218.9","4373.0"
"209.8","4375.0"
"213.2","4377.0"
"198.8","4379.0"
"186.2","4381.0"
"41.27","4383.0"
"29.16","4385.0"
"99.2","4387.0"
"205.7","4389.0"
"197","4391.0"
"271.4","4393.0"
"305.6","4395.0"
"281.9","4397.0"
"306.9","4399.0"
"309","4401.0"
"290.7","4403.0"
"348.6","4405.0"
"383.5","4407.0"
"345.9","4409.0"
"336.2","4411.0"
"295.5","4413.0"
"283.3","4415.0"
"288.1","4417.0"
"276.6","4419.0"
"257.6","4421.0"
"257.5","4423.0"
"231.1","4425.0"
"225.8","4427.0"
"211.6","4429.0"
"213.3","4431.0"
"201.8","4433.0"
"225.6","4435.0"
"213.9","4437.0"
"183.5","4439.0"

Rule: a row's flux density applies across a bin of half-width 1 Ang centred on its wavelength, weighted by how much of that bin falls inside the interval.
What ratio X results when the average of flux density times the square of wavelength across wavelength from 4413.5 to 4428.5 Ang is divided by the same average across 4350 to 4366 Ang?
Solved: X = 2.22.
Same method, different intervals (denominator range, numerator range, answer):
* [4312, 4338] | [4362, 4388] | 1.47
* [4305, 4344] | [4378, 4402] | 2.16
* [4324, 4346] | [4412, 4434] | 2.51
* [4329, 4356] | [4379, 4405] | 2.33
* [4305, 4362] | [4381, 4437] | 2.59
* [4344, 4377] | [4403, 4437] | 2.27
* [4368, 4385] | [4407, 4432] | 1.69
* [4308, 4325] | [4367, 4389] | 1.80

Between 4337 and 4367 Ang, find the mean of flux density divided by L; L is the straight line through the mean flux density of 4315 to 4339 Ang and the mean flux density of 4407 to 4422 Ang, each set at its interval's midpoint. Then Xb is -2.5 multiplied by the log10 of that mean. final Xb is 0.429 mag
